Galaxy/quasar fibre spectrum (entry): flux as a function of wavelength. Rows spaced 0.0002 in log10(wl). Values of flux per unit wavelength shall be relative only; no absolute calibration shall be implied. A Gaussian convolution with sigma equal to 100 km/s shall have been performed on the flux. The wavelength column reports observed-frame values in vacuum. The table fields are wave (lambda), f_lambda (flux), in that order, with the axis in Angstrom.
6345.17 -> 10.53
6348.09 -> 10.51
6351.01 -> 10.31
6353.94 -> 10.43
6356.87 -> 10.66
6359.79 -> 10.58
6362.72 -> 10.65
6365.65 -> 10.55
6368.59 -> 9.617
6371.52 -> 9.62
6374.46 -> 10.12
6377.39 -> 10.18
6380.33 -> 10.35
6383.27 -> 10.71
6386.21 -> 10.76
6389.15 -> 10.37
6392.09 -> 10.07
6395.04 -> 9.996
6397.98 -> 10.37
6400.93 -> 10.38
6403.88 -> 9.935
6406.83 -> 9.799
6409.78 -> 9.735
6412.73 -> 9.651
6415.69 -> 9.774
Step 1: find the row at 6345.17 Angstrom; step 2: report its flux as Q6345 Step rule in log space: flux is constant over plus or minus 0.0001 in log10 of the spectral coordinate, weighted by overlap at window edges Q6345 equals 10.53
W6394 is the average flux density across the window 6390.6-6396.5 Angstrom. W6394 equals 10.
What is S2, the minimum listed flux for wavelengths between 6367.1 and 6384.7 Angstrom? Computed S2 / 9.617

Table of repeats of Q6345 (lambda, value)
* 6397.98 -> 10.37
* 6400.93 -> 10.38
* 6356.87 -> 10.66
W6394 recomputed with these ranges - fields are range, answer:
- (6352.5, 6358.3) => 10.5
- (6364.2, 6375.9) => 9.97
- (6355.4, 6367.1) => 10.6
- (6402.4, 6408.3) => 9.86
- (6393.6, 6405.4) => 10.2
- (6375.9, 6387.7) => 10.5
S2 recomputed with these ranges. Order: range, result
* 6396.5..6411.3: 9.735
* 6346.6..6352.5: 10.31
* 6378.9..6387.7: 10.35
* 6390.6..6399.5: 9.996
